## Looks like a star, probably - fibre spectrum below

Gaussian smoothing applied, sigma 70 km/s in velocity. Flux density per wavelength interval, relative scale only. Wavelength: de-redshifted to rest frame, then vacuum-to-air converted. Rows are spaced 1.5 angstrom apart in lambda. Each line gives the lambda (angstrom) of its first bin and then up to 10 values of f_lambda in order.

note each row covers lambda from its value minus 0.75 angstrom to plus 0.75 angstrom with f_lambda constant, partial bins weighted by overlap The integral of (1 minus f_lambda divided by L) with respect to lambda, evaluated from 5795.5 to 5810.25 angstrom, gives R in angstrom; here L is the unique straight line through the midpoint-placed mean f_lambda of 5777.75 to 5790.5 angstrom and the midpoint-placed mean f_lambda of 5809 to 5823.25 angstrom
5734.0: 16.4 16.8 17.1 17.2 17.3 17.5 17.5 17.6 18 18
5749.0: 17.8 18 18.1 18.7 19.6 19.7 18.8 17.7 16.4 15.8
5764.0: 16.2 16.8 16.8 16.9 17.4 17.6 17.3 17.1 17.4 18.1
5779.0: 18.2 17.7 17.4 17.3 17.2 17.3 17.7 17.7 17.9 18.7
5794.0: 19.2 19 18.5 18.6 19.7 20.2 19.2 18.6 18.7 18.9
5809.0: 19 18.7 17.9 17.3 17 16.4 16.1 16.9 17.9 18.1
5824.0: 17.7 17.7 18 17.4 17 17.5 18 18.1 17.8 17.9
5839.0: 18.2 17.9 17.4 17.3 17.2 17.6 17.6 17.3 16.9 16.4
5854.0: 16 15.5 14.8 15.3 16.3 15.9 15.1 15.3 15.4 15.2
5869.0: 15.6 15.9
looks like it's -1.28 angstrom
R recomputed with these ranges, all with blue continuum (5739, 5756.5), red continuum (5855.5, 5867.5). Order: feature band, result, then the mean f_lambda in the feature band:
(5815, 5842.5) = -2.3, 17.5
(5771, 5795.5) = -0.8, 17.8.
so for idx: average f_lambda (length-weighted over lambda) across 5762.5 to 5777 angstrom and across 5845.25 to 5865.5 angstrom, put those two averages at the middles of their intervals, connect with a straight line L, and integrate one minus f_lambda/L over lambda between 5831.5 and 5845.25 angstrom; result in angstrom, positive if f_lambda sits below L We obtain -1.2 angstrom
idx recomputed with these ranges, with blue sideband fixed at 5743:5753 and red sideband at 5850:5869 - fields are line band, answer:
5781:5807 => -2.17 angstrom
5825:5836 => -0.95 angstrom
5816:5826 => -0.49 angstrom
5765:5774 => 0.17 angstrom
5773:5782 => -0.17 angstrom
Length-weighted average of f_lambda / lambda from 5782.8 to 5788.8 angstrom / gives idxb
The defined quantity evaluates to 17.4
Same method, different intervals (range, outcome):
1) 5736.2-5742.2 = 17.3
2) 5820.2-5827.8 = 17.9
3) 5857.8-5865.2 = 15.6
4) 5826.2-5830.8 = 17.5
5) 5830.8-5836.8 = 17.9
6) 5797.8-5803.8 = 19.4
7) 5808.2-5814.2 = 18.2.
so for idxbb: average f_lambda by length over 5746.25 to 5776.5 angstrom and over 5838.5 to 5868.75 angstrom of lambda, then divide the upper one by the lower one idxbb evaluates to 0.9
